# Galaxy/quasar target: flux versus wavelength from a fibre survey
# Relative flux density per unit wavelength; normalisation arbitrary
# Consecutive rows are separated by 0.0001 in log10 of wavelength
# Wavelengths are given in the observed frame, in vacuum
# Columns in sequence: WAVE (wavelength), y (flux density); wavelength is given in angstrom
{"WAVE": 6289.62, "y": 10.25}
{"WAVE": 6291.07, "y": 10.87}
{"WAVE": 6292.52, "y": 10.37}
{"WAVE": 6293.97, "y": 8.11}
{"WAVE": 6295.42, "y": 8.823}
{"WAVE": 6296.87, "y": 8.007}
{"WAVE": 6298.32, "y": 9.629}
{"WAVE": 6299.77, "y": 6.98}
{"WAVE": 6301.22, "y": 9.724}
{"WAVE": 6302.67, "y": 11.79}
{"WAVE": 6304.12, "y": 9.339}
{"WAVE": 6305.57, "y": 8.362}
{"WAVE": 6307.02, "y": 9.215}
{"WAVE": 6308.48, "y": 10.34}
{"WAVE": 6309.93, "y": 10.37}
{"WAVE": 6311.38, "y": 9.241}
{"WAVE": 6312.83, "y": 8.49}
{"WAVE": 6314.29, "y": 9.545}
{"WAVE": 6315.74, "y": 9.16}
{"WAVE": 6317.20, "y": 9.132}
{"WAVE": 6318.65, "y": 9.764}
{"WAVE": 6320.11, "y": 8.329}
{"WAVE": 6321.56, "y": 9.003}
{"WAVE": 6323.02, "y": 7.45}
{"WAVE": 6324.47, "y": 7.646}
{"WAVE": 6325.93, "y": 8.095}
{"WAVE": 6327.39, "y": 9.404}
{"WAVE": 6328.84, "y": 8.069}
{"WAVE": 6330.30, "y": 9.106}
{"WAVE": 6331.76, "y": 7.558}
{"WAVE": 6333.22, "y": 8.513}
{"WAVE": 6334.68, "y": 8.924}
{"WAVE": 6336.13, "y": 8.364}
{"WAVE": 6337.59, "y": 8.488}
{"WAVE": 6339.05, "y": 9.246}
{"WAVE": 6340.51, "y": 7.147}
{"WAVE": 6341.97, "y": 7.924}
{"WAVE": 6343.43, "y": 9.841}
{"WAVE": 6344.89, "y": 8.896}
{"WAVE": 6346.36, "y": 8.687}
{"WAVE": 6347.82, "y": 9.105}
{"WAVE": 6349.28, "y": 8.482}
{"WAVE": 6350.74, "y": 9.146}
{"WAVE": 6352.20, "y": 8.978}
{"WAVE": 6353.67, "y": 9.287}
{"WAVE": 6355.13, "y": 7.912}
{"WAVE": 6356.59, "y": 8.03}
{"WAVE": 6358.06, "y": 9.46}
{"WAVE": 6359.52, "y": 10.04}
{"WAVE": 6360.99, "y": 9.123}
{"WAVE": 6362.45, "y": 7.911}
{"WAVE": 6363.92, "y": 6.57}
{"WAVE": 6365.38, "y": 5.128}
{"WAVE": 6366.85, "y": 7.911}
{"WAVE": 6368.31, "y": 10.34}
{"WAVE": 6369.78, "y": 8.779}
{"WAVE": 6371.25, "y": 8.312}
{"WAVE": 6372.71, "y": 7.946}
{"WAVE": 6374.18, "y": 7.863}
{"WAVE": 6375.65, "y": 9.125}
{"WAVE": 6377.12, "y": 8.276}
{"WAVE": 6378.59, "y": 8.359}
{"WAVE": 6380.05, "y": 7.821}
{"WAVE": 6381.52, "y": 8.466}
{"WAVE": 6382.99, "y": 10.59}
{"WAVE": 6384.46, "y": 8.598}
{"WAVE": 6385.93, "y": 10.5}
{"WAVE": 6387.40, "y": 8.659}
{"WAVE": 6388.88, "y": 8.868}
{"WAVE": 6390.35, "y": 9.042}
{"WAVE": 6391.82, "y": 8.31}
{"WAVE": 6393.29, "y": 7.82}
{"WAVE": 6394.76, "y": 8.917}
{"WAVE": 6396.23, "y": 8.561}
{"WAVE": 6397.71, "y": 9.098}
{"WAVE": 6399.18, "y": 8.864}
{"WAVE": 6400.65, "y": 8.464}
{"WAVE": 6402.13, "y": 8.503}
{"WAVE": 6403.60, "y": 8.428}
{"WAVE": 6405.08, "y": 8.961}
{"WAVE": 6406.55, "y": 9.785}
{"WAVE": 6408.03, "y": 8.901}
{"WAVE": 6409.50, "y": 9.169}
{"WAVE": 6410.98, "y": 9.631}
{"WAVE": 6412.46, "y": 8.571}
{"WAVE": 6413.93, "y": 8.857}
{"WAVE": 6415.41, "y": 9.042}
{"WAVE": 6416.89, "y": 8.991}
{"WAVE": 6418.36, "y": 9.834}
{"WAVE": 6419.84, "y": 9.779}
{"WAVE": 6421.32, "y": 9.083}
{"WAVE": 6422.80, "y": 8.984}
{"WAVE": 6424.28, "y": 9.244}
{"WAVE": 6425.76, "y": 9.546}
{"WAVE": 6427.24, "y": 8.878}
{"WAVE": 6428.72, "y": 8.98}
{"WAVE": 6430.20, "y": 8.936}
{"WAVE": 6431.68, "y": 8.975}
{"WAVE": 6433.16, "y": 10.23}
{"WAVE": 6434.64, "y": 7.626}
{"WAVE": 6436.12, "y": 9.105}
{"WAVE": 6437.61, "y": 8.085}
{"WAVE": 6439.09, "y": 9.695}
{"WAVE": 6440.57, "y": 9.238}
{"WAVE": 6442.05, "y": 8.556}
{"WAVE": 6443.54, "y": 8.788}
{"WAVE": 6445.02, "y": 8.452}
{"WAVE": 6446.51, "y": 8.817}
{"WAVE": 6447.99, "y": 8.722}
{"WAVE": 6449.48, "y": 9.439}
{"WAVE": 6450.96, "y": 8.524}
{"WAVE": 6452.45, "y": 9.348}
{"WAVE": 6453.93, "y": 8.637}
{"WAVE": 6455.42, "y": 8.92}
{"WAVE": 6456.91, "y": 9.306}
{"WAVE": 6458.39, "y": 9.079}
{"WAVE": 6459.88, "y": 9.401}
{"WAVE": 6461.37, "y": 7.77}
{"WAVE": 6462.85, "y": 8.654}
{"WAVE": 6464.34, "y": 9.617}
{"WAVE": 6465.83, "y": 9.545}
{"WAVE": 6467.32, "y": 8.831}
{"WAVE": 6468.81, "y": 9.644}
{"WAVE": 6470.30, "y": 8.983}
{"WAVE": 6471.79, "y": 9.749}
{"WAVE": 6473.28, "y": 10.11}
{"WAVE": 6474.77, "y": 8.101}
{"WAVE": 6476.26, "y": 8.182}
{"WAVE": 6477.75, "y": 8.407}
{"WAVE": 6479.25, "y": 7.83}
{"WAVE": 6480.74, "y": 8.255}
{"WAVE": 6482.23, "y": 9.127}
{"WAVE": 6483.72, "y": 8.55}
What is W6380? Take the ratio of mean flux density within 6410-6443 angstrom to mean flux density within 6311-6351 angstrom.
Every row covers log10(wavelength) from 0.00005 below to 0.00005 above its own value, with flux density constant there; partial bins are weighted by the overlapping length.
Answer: 1.05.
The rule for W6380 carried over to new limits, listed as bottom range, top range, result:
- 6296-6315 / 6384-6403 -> 0.94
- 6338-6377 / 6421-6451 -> 1.05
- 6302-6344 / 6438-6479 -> 1.01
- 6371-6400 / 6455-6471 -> 1.04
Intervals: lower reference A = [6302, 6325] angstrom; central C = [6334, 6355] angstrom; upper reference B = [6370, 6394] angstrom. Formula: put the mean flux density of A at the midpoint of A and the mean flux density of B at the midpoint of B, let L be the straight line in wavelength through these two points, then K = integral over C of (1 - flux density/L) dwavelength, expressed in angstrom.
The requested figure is 0.5 angstrom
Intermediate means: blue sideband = 9.21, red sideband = 8.66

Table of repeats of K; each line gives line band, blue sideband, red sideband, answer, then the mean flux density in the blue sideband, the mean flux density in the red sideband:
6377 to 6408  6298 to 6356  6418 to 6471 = 0.5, 8.86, 9.03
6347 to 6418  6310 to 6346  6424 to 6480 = 0.7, 8.67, 8.94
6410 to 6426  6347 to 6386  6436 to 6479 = -0.8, 8.56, 8.94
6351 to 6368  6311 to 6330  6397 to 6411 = 1.0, 8.72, 8.95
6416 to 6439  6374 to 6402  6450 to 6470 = -0.5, 8.76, 9.03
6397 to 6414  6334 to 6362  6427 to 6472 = -0.1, 8.79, 8.98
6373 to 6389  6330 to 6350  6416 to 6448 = 0.0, 8.58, 9.03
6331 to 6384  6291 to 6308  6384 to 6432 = 3.4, 9.22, 9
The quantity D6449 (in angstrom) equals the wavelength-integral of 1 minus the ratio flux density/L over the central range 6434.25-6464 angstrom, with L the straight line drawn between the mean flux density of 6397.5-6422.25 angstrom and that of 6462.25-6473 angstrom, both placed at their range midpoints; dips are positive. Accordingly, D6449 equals 1.3 angstrom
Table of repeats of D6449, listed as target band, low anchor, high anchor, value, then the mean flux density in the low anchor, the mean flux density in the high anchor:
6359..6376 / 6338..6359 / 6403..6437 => 1.2 angstrom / 8.73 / 9.11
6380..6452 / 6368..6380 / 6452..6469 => -1.6 angstrom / 8.52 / 9.04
